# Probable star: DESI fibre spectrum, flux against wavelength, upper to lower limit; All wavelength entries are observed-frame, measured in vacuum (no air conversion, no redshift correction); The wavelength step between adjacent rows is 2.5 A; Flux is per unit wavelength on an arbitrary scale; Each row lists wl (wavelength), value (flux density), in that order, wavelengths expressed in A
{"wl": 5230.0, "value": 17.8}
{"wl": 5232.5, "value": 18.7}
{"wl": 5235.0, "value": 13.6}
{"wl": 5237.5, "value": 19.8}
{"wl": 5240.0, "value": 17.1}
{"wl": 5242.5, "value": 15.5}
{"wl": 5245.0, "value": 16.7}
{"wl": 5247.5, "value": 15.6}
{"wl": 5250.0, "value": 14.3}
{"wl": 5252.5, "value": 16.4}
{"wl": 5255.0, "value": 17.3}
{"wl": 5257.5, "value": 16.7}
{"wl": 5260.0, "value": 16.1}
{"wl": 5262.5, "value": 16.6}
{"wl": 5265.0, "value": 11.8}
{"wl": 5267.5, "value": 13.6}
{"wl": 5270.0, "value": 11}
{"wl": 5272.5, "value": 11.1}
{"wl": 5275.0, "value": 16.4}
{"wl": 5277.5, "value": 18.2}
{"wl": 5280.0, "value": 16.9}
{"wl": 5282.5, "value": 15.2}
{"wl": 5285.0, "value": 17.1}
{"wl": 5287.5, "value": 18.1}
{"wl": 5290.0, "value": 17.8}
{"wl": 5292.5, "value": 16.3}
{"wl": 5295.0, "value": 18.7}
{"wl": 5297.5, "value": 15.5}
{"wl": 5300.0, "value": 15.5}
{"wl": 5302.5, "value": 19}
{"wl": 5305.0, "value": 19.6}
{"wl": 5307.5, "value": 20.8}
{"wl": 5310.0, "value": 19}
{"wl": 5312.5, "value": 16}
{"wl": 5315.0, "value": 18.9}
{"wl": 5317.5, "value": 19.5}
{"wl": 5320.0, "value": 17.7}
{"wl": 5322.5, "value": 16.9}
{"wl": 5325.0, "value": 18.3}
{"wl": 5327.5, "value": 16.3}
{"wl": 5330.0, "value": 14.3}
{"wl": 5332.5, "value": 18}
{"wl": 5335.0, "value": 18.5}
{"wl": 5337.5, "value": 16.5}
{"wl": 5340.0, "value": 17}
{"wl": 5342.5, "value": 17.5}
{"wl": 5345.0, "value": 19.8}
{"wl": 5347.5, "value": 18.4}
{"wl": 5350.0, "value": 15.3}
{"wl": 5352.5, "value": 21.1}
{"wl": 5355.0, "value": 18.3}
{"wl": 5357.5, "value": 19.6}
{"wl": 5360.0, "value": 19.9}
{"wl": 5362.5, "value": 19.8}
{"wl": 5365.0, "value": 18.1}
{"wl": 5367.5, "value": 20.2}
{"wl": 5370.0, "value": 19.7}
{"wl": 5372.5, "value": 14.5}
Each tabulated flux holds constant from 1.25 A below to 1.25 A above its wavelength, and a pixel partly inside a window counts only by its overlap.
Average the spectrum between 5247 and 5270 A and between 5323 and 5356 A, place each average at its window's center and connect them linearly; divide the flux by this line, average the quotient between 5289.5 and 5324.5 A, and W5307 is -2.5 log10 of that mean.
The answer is -0.08 mag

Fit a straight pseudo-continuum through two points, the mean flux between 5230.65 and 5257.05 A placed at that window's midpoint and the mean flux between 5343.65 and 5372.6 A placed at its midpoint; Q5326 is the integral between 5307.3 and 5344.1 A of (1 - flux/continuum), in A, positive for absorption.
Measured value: 1.2 A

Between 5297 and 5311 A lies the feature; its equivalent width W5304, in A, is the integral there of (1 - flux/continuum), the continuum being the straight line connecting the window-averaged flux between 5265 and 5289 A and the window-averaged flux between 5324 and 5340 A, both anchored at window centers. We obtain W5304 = -2.0 A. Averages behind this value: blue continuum 15.1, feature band 18.4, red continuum 17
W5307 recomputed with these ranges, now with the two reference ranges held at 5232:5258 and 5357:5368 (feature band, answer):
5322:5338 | 0.10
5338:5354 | 0.06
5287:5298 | 0.02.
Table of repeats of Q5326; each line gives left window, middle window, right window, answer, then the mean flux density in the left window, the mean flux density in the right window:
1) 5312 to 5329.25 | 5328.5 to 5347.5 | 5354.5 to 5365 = 1.00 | 17.6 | 19.3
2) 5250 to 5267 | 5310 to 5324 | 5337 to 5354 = -0.56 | 15.6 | 18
